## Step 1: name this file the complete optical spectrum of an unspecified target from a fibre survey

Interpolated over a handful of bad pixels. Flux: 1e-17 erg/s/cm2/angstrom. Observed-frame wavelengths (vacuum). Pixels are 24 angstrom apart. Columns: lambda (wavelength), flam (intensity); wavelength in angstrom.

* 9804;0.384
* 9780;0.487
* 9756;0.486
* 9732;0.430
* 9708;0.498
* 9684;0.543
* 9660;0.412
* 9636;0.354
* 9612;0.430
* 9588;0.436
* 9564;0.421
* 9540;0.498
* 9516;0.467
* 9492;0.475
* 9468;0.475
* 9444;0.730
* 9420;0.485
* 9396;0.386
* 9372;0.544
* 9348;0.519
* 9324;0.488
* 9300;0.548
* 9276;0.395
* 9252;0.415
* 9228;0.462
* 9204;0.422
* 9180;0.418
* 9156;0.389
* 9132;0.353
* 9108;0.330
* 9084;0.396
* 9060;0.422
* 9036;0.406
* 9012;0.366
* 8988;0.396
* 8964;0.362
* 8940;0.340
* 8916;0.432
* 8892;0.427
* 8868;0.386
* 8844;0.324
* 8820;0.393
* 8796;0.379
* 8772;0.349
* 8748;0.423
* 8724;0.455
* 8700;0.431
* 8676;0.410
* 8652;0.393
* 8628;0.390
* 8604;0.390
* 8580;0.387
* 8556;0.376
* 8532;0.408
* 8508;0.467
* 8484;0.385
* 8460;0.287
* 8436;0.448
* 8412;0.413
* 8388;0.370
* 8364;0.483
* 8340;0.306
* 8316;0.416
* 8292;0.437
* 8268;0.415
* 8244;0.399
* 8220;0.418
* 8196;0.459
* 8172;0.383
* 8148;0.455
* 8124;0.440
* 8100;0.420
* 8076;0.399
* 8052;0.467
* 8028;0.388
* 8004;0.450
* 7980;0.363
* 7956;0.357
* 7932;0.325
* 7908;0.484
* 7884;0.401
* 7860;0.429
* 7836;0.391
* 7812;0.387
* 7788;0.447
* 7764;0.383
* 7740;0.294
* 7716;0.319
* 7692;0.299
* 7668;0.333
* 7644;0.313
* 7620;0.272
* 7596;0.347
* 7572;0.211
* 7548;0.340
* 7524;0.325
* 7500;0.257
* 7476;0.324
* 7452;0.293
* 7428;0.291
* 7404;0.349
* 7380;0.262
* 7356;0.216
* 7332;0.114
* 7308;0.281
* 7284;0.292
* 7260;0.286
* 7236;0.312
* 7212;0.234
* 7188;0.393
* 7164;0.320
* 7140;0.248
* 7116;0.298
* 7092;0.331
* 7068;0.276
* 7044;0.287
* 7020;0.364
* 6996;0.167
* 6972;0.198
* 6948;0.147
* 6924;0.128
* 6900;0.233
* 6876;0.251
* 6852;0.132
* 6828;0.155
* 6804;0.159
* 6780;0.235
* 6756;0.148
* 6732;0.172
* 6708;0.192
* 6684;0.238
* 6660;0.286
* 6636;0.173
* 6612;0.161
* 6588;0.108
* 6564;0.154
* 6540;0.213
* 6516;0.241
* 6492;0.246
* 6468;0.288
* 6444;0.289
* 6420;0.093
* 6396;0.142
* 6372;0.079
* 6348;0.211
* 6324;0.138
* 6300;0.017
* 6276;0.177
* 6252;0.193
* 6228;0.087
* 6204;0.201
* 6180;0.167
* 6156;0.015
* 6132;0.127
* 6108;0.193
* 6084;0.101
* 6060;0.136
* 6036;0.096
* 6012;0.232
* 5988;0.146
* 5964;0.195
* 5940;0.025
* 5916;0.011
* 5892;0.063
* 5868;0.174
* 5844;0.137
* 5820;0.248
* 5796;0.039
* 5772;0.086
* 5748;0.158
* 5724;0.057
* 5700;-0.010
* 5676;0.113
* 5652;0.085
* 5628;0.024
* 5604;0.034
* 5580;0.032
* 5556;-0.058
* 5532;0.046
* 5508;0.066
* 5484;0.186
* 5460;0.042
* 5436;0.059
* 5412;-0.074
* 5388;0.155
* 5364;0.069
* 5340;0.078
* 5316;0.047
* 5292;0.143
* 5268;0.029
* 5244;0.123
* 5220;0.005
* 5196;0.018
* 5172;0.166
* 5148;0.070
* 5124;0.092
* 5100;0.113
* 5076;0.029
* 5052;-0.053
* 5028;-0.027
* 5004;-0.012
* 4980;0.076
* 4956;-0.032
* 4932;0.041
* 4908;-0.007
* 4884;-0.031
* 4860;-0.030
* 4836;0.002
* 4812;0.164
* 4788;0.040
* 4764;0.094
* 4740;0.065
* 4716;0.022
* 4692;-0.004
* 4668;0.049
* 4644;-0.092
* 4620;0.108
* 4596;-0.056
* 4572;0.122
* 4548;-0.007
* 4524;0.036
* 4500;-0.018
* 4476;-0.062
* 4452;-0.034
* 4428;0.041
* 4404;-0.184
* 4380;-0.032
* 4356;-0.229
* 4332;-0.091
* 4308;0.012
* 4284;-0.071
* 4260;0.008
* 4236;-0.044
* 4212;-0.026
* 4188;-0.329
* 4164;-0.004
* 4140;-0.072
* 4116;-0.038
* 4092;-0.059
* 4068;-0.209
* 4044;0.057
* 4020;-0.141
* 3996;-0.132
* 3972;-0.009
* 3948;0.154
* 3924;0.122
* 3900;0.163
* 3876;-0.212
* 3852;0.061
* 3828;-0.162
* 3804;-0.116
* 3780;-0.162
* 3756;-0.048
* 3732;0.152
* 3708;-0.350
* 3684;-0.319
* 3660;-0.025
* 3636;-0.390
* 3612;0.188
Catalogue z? 0.76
